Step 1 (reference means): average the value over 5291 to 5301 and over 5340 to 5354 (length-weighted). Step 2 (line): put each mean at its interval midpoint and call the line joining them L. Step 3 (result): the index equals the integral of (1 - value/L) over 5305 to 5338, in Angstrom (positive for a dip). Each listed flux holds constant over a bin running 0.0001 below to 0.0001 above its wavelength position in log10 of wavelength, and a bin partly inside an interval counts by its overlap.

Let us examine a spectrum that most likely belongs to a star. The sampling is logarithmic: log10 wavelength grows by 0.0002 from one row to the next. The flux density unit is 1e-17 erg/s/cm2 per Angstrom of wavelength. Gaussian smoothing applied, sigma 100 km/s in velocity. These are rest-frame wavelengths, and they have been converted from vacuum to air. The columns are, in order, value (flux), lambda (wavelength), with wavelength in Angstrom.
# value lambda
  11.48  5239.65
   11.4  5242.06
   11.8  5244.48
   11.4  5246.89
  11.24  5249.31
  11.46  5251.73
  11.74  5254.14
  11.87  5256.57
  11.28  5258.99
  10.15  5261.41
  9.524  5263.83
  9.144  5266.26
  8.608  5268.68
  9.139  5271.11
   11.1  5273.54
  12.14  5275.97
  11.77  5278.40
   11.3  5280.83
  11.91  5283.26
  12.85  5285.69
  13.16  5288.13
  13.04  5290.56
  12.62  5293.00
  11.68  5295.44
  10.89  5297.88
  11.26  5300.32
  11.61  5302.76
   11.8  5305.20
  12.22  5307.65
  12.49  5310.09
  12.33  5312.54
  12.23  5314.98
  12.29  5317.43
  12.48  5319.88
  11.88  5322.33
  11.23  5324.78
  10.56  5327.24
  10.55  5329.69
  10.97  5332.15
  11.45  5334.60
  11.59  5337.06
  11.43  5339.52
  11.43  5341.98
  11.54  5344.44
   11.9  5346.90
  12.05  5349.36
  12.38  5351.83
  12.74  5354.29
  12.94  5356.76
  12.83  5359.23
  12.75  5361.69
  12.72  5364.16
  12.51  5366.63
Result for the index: 0.28 Angstrom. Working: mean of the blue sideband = 11.7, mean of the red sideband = 11.9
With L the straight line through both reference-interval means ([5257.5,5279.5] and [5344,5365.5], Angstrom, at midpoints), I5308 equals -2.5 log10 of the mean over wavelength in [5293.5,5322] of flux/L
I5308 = -0.06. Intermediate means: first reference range 10.3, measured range 12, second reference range 12.5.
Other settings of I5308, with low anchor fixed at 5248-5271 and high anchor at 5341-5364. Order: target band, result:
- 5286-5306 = -0.08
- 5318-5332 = 0.04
